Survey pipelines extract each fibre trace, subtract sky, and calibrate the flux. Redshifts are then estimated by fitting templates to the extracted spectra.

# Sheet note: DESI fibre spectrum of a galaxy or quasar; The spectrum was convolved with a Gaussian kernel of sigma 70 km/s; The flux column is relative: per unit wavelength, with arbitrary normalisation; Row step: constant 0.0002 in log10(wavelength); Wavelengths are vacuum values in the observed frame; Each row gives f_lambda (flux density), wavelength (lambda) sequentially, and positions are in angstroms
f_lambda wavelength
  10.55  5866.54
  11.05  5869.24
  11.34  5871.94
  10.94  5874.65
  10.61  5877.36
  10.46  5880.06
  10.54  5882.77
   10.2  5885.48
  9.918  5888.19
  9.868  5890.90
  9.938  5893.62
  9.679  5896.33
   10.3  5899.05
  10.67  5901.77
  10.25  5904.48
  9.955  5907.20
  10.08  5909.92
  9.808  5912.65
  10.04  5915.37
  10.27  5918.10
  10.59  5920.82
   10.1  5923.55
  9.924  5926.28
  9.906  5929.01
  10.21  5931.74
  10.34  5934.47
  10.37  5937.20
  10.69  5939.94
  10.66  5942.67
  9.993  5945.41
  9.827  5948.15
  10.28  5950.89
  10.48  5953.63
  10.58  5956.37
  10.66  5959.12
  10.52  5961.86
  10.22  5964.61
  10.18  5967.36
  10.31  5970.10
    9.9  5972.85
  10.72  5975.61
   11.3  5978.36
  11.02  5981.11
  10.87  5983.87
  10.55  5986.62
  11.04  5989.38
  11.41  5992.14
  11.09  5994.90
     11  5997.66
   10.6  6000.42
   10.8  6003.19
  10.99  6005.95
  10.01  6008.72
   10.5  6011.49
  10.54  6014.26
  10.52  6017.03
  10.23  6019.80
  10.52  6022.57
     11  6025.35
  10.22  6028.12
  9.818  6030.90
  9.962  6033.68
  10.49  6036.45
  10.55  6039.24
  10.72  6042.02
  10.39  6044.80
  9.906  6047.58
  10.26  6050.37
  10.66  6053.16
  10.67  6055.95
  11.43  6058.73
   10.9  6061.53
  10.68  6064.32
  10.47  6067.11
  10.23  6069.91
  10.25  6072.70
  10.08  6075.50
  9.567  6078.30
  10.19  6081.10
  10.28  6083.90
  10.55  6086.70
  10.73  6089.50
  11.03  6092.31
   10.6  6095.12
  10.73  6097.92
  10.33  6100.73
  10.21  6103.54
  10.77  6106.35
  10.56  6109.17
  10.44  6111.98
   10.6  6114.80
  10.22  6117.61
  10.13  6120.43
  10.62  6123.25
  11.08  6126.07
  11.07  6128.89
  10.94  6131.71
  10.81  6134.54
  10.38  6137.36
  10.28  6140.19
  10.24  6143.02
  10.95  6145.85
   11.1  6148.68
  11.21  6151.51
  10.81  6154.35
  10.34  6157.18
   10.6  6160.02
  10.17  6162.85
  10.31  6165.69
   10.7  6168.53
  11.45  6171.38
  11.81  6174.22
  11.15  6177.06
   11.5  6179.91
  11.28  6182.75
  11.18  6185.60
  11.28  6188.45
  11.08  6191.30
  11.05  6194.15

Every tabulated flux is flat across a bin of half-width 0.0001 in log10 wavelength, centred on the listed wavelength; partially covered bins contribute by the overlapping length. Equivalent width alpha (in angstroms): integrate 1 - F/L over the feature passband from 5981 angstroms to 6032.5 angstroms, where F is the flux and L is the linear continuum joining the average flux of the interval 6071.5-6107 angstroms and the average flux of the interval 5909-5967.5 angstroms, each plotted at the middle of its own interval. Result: -1.7 angstroms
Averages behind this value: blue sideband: 10.3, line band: 10.7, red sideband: 10.4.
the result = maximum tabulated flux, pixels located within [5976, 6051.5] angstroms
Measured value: 11.41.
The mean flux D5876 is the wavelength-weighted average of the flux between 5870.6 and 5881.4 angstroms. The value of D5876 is 10.8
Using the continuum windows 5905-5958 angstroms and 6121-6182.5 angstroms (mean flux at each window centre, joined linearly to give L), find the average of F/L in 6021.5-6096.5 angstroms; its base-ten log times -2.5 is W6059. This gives 0.01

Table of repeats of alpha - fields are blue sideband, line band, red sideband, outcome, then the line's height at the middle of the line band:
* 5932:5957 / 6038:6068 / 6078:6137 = -0.33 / 10.5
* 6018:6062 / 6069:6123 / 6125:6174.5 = 1.13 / 10.6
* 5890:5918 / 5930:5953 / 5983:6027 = 0.04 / 10.3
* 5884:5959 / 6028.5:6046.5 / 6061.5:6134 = 0.16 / 10.4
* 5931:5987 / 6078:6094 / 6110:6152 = 0.24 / 10.6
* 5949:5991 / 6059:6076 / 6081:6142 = 0.09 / 10.6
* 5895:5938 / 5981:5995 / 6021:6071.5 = -0.87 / 10.3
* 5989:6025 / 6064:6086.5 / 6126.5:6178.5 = 1.13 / 10.8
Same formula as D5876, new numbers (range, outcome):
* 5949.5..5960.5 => 10.5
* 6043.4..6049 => 10.2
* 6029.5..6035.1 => 9.9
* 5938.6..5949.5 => 10.3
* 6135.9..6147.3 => 10.5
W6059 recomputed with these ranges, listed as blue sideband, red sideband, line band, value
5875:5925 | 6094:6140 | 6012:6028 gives -0.013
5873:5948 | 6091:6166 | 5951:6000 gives -0.035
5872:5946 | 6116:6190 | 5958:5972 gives 0.003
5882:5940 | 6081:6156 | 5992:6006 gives -0.060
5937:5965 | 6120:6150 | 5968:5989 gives -0.024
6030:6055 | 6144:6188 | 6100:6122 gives 0.028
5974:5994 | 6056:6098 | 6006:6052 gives 0.039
